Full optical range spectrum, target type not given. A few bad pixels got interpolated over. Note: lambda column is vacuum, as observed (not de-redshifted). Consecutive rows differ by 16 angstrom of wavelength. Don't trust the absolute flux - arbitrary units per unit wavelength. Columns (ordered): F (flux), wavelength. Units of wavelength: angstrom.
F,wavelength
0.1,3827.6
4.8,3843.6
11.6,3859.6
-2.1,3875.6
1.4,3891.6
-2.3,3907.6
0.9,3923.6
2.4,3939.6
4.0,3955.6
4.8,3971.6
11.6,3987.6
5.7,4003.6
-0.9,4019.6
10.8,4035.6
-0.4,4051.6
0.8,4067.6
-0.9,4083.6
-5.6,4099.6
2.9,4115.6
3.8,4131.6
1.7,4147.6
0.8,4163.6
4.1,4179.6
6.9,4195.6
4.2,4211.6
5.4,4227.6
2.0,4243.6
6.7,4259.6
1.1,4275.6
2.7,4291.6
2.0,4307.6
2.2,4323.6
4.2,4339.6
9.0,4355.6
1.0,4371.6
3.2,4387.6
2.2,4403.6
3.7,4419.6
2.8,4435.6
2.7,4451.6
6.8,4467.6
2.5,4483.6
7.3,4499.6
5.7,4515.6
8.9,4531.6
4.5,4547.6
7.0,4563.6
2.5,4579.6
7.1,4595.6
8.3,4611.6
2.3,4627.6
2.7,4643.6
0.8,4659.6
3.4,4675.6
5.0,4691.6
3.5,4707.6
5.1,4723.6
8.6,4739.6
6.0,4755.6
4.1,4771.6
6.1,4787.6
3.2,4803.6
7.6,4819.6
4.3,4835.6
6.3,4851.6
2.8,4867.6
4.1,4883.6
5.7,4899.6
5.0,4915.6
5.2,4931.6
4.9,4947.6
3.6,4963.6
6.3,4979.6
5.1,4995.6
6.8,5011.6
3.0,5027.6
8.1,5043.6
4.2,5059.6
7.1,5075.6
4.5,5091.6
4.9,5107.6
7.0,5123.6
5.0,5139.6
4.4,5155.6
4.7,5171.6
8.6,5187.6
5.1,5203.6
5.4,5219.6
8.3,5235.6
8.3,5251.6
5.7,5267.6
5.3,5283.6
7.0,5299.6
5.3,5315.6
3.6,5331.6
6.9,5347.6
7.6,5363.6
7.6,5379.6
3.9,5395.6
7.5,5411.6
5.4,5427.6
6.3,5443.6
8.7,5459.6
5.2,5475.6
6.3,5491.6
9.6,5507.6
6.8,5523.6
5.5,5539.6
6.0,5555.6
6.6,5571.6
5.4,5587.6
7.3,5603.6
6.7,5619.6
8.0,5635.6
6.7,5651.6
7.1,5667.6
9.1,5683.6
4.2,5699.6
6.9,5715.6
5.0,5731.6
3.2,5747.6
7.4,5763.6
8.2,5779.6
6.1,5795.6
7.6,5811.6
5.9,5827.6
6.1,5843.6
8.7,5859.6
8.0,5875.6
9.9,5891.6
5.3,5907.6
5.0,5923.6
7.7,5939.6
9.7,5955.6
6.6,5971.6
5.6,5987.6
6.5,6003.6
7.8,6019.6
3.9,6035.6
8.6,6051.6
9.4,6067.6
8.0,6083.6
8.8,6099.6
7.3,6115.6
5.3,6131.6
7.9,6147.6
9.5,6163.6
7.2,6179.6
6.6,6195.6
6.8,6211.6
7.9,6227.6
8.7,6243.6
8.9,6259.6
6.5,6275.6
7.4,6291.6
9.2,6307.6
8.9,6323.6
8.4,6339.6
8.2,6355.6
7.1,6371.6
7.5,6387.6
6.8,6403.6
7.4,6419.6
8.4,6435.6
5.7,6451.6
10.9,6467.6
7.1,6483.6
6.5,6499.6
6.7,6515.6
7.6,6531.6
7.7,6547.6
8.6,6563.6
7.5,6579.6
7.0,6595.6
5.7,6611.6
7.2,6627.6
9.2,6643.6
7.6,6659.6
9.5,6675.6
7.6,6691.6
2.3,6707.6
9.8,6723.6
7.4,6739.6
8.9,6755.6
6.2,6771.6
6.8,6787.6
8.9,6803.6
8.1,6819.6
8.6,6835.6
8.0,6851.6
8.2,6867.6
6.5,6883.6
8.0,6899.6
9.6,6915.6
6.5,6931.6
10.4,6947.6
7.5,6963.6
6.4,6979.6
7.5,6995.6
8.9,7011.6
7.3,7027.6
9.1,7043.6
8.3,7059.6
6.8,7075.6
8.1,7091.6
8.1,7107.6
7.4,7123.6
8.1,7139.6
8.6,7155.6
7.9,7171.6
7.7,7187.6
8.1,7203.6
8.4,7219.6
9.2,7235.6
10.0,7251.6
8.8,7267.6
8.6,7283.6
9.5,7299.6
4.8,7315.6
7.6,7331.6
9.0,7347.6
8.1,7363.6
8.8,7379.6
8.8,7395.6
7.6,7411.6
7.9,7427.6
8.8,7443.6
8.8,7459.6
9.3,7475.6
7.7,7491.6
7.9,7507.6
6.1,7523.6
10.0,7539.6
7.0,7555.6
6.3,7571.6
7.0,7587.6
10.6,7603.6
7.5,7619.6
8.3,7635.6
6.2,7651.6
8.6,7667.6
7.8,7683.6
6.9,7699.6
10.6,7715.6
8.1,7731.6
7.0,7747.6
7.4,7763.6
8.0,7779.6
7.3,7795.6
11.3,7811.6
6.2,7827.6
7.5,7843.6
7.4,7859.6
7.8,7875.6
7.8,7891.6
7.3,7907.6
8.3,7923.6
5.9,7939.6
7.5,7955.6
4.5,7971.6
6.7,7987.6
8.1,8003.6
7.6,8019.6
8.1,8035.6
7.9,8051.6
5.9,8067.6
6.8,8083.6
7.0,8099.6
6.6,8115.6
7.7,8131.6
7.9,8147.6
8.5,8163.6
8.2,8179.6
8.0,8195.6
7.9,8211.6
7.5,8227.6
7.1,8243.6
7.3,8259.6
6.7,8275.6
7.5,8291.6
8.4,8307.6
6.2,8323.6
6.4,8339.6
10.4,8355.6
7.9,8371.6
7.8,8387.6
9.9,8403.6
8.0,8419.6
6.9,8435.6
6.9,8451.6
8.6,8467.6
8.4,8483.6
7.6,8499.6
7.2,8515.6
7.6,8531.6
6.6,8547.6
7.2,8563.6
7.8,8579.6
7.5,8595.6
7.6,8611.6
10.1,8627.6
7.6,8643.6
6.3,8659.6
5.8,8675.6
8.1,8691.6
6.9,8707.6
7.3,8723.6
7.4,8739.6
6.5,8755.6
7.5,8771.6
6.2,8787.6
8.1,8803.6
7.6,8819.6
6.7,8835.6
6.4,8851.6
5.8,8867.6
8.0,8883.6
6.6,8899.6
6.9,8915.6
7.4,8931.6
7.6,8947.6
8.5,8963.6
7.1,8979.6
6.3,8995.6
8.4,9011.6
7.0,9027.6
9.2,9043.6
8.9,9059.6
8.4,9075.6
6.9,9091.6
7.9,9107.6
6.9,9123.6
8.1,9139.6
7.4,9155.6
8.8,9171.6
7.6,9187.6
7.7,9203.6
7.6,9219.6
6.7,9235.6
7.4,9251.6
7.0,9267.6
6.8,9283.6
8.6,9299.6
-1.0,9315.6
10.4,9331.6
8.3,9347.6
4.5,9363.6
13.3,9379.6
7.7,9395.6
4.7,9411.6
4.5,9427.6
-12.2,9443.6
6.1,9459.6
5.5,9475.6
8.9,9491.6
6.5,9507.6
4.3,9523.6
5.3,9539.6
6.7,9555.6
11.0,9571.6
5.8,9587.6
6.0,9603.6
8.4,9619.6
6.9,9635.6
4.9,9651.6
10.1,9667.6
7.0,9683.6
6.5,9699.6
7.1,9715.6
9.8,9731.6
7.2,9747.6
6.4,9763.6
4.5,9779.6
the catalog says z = 0.11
